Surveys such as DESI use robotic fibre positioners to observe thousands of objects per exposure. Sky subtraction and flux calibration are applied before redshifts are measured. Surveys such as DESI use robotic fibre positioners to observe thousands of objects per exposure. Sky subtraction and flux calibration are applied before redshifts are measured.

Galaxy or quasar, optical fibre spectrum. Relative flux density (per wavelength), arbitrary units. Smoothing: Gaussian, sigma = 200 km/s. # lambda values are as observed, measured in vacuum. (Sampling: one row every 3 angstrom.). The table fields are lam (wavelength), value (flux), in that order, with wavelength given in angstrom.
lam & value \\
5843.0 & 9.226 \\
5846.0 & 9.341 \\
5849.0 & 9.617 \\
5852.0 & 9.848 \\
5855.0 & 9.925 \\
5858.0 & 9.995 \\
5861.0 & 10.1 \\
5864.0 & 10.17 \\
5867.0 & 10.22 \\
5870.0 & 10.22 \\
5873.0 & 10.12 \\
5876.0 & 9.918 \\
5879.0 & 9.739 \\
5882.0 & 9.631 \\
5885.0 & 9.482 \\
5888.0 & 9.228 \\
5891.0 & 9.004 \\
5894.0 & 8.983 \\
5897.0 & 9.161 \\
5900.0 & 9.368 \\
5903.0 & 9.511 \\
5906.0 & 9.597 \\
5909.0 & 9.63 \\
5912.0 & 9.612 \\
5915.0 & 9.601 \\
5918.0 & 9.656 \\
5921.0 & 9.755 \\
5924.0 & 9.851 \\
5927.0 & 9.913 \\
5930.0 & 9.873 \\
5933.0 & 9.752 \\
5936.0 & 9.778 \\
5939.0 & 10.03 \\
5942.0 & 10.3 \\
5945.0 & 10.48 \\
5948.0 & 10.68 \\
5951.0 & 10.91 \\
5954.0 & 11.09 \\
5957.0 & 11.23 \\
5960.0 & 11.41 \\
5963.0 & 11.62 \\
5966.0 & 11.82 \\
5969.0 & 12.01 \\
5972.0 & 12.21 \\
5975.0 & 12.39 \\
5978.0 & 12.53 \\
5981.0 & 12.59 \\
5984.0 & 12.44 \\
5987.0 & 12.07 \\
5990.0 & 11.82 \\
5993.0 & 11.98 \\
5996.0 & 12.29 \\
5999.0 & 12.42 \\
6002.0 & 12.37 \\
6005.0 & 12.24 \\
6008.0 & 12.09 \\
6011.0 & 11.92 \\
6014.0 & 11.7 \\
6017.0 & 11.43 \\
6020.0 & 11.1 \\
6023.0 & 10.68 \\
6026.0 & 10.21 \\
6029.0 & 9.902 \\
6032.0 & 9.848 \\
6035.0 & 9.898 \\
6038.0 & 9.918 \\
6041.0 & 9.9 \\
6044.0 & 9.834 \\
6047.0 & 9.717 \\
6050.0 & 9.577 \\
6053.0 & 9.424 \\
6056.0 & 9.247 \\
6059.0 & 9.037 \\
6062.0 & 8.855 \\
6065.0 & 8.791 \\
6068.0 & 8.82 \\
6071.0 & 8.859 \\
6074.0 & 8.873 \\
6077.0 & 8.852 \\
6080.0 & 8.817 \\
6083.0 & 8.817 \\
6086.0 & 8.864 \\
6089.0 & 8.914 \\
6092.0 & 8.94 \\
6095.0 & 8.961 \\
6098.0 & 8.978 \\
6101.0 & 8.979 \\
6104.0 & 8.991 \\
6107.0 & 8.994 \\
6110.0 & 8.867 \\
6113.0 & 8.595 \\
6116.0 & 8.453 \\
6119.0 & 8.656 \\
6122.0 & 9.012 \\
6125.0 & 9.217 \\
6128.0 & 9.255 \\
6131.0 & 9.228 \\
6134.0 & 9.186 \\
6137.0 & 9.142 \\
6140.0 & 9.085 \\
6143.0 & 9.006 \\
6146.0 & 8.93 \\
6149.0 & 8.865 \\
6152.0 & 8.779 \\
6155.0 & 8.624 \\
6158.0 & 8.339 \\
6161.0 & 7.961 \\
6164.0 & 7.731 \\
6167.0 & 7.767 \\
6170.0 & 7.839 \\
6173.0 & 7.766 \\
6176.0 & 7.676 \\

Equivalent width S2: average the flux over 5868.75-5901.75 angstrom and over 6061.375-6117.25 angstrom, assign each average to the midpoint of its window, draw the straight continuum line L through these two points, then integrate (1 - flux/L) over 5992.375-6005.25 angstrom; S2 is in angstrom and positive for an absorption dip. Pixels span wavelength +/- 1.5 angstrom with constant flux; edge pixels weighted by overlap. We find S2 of -4.4 angstrom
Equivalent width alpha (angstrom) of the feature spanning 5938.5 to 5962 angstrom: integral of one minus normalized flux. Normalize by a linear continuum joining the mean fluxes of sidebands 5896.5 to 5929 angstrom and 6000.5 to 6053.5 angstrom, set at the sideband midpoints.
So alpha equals -2.0 angstrom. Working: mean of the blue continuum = 9.62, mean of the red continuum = 10.7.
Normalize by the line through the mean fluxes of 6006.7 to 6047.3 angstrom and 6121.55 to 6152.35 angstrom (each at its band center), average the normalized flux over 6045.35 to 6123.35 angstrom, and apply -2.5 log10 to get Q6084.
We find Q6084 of 0.10 mag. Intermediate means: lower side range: 10.6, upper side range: 9.08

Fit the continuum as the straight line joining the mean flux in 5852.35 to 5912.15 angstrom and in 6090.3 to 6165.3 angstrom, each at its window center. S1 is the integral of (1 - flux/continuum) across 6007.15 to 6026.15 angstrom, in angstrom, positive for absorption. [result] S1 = -4.4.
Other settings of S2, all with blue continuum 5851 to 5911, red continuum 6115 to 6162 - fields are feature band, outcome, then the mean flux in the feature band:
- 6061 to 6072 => 0.3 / 8.83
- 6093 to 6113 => 0.1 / 8.93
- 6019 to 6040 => -2.2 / 10.2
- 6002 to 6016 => -4.1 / 12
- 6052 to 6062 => 0.0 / 9.17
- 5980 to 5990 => -3.1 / 12.3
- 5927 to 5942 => -0.6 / 9.91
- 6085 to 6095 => 0.1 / 8.92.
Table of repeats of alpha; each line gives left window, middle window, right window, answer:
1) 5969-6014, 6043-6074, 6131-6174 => 4.3 angstrom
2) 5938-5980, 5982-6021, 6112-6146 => -4.5 angstrom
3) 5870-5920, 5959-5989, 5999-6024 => -2.9 angstrom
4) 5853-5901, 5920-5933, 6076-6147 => -0.4 angstrom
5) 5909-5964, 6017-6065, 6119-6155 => -1.0 angstrom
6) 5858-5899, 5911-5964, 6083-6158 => -4.4 angstrom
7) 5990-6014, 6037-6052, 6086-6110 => 1.3 angstrom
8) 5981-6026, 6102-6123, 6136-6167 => 1.5 angstrom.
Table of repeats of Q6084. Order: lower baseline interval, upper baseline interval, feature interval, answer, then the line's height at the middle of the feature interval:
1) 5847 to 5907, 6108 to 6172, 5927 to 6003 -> -0.22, 9.35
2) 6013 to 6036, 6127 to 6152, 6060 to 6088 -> 0.13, 9.93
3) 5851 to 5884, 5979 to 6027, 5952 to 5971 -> -0.02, 11.3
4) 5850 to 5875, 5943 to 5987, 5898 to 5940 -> 0.13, 10.9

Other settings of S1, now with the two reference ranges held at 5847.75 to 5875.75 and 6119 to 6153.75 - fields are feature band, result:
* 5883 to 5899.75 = 1.2 angstrom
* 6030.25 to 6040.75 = -0.5 angstrom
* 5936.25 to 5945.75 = -0.4 angstrom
